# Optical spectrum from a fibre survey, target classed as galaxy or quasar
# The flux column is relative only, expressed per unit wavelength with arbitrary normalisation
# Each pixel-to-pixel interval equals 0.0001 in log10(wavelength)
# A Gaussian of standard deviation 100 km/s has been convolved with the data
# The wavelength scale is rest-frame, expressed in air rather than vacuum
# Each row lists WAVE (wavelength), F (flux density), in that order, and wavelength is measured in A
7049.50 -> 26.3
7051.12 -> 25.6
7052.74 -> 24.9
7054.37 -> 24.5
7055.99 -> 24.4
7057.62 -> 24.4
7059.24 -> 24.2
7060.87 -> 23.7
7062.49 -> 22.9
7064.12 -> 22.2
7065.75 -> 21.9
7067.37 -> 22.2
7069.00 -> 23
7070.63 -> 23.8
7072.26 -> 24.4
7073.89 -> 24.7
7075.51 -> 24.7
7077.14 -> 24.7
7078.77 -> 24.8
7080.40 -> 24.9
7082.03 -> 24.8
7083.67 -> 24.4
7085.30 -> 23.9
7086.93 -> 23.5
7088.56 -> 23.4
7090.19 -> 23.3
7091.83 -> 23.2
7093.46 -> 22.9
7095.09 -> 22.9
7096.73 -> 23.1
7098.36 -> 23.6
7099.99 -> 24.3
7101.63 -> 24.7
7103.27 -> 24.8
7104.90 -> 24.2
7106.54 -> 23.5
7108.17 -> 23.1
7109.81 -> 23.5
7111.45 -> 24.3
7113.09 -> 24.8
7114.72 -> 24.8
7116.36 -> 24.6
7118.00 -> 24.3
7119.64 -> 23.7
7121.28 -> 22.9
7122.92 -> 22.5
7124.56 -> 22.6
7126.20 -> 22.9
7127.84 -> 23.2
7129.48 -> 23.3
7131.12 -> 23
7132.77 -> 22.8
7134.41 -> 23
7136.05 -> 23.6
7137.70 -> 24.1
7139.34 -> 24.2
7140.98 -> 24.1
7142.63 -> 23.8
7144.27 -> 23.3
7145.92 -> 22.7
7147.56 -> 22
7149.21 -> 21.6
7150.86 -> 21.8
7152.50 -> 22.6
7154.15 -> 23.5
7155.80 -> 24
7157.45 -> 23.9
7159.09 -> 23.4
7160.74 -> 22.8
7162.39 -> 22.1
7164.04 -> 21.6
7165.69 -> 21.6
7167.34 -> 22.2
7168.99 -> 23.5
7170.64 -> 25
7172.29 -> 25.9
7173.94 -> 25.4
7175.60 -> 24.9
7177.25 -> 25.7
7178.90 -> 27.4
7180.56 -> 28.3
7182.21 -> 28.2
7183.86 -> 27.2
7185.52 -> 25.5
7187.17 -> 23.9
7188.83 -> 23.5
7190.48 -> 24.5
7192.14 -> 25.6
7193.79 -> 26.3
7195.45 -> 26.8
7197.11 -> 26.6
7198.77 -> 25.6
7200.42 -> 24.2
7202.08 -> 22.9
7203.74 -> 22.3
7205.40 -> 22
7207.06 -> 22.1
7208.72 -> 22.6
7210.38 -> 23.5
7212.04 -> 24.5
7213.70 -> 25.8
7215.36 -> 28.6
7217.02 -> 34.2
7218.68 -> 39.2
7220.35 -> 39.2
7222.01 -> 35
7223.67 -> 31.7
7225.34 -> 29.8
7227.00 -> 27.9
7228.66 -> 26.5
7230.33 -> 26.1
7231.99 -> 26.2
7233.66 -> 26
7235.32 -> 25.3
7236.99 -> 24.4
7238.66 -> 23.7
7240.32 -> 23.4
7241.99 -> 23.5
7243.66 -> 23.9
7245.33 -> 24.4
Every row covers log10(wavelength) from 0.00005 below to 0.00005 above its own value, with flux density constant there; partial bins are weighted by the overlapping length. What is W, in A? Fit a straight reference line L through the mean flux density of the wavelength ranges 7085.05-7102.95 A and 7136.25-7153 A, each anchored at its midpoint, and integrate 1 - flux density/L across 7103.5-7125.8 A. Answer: -0.4 A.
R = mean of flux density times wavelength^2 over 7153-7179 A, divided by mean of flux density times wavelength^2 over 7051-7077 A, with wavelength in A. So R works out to 1.03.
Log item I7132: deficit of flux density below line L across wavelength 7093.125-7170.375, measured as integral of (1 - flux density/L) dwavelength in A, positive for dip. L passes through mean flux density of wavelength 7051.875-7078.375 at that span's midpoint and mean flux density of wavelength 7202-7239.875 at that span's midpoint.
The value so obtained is 6.13 A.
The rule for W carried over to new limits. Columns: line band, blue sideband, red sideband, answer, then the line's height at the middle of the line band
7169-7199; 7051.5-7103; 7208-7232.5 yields 2.3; 28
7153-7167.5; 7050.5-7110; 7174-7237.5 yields 1.7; 25.8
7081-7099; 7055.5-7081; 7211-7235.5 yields 0.8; 24.6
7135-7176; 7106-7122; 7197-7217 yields 1.5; 24.2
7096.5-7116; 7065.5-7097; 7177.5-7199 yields 0.2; 24.3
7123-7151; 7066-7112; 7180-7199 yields 2.0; 24.9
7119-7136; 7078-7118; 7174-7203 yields 1.1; 24.5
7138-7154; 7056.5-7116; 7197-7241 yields 1.5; 25.3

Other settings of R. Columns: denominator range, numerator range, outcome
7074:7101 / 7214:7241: 1.27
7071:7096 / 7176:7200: 1.12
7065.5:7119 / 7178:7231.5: 1.17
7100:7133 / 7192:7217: 1.08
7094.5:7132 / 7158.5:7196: 1.07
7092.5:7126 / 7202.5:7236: 1.21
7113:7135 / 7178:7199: 1.14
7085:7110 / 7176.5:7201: 1.13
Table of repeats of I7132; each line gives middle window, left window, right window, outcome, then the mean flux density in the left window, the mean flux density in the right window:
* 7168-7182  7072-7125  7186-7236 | 0.1 A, 23.9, 26.9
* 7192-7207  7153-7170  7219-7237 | 1.2 A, 22.9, 29.4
